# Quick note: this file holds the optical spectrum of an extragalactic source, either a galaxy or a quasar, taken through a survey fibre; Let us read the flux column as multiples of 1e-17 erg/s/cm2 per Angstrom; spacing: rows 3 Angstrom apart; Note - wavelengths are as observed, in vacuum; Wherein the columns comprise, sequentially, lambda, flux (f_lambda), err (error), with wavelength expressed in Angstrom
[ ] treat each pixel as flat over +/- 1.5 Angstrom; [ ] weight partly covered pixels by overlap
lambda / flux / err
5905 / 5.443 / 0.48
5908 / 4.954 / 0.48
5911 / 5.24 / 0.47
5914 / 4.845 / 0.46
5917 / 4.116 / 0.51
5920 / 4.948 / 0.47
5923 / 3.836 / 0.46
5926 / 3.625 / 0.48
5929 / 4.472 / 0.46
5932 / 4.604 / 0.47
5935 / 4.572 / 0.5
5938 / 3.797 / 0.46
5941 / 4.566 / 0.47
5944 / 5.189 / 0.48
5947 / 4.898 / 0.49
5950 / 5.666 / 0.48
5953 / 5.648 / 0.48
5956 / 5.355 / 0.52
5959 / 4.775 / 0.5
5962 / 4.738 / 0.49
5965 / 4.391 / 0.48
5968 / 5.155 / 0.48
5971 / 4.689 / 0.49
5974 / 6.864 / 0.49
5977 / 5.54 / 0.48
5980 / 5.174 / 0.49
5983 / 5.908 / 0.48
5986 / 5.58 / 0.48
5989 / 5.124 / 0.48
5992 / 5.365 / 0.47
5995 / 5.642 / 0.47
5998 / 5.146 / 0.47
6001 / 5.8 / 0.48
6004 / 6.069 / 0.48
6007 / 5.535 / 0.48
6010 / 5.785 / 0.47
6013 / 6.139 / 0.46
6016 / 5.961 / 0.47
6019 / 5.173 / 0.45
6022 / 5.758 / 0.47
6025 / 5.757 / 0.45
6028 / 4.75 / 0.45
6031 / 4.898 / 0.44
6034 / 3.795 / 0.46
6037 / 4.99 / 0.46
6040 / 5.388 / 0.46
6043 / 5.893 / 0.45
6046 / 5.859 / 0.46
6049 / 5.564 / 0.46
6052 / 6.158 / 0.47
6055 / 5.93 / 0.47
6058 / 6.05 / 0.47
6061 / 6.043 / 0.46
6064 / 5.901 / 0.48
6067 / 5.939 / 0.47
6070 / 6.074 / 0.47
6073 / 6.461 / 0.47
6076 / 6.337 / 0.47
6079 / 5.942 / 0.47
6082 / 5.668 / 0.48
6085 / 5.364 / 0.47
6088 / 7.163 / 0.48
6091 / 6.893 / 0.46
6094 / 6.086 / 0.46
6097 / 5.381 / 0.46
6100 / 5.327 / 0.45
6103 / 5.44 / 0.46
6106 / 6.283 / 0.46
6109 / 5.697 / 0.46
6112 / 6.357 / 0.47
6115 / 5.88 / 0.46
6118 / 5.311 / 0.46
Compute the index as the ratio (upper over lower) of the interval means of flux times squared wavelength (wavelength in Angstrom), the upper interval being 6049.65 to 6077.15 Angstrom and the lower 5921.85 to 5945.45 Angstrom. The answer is 1.46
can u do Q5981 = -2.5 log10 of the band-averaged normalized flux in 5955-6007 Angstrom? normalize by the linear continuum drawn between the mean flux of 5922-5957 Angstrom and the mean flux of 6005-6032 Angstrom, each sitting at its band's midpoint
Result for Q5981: -0.05 mag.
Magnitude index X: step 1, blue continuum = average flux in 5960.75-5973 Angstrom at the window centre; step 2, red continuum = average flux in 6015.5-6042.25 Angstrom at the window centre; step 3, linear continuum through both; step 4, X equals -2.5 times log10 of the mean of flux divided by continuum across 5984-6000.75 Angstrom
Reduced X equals -0.10 mag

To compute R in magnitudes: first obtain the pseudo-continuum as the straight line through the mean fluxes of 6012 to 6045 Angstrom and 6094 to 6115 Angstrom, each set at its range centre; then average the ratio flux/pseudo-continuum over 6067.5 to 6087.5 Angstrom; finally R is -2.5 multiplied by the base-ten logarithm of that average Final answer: -0.08 mag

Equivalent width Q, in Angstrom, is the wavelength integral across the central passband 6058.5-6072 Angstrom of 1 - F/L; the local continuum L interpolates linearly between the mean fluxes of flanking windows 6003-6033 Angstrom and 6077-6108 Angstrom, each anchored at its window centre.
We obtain -0.5 Angstrom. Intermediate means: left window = 5.54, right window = 5.96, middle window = 6.01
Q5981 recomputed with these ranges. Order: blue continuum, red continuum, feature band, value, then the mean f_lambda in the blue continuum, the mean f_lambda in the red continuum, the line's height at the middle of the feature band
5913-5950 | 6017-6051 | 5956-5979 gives -0.087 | 4.5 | 5.28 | 4.77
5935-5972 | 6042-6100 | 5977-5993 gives -0.050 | 4.89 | 6.02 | 5.2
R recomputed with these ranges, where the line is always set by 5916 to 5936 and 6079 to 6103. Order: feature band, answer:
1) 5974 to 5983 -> -0.18 mag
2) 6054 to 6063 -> -0.07 mag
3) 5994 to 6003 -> -0.11 mag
